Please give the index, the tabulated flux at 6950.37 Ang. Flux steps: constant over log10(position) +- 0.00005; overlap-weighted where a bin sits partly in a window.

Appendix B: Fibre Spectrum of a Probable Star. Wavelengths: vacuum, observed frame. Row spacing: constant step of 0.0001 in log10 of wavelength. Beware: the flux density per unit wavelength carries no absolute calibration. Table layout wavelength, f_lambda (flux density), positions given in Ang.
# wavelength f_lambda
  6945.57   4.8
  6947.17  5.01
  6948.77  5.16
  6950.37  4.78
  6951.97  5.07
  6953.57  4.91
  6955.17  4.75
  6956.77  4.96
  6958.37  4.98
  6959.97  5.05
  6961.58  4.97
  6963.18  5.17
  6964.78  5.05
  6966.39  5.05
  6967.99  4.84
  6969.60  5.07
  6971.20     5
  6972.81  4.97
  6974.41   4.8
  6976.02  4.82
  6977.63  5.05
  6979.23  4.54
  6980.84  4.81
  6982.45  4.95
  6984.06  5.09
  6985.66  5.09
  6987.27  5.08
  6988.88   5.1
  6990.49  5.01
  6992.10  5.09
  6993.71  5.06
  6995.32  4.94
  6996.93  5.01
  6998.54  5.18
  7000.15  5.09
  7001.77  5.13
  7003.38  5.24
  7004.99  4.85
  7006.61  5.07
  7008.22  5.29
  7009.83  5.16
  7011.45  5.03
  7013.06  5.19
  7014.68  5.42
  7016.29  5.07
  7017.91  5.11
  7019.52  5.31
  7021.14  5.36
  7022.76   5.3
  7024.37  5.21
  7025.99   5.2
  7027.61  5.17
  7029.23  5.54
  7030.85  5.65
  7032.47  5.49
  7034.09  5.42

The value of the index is 4.78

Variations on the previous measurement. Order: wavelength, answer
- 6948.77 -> 5.16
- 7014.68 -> 5.42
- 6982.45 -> 4.95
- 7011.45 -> 5.03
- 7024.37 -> 5.21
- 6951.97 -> 5.07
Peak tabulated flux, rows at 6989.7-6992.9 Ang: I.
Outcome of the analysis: 5.09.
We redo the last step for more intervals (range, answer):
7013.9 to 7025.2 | 5.42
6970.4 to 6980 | 5.05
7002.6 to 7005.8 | 5.24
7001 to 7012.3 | 5.29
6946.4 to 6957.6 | 5.16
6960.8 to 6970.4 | 5.17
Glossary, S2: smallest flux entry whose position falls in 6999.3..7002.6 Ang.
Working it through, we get 5.09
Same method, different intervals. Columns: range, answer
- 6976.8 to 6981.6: 4.54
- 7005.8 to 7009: 5.07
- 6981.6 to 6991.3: 4.95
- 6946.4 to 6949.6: 5.01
